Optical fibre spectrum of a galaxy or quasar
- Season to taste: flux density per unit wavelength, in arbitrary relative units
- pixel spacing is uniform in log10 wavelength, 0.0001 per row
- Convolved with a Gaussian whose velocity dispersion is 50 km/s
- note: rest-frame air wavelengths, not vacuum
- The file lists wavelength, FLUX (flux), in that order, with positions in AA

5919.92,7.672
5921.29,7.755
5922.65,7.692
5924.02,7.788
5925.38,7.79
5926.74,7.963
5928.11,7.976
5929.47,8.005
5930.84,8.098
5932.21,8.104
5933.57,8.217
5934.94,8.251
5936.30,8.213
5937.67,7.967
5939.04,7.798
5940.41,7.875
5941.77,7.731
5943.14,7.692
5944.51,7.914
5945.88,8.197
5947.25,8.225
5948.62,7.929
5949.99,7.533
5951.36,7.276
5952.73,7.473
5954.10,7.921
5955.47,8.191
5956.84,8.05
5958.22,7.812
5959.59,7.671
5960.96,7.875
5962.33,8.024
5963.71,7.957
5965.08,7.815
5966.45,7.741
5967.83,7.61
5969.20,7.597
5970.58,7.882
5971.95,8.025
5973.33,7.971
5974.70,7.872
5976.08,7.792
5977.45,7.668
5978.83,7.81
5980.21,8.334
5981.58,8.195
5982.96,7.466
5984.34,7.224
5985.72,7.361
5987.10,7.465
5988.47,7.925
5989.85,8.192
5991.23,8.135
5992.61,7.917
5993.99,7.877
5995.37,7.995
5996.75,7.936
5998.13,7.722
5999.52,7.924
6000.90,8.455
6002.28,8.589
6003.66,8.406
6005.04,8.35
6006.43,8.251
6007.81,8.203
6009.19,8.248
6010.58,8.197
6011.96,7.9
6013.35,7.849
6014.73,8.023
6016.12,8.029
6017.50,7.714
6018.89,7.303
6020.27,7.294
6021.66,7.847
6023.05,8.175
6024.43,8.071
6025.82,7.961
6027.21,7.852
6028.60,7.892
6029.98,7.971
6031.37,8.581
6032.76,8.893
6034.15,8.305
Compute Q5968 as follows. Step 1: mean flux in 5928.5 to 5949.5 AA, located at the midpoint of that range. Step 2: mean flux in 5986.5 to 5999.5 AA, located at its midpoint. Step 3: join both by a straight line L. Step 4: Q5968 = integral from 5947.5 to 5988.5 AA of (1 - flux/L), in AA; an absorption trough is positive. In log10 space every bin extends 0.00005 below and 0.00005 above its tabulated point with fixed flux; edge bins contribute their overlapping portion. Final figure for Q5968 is 0.9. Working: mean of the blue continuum 8.01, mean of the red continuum 7.91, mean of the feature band 7.79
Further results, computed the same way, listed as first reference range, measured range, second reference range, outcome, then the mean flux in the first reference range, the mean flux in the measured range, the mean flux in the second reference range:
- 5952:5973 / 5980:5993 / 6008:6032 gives 0.1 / 7.84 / 7.8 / 7.94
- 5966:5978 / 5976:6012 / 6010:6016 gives -0.4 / 7.8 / 7.99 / 7.99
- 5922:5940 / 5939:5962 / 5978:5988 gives 0.1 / 7.99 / 7.84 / 7.7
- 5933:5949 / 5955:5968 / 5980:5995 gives 0.1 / 8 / 7.88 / 7.82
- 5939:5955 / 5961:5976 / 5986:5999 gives 0.0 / 7.8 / 7.85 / 7.89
